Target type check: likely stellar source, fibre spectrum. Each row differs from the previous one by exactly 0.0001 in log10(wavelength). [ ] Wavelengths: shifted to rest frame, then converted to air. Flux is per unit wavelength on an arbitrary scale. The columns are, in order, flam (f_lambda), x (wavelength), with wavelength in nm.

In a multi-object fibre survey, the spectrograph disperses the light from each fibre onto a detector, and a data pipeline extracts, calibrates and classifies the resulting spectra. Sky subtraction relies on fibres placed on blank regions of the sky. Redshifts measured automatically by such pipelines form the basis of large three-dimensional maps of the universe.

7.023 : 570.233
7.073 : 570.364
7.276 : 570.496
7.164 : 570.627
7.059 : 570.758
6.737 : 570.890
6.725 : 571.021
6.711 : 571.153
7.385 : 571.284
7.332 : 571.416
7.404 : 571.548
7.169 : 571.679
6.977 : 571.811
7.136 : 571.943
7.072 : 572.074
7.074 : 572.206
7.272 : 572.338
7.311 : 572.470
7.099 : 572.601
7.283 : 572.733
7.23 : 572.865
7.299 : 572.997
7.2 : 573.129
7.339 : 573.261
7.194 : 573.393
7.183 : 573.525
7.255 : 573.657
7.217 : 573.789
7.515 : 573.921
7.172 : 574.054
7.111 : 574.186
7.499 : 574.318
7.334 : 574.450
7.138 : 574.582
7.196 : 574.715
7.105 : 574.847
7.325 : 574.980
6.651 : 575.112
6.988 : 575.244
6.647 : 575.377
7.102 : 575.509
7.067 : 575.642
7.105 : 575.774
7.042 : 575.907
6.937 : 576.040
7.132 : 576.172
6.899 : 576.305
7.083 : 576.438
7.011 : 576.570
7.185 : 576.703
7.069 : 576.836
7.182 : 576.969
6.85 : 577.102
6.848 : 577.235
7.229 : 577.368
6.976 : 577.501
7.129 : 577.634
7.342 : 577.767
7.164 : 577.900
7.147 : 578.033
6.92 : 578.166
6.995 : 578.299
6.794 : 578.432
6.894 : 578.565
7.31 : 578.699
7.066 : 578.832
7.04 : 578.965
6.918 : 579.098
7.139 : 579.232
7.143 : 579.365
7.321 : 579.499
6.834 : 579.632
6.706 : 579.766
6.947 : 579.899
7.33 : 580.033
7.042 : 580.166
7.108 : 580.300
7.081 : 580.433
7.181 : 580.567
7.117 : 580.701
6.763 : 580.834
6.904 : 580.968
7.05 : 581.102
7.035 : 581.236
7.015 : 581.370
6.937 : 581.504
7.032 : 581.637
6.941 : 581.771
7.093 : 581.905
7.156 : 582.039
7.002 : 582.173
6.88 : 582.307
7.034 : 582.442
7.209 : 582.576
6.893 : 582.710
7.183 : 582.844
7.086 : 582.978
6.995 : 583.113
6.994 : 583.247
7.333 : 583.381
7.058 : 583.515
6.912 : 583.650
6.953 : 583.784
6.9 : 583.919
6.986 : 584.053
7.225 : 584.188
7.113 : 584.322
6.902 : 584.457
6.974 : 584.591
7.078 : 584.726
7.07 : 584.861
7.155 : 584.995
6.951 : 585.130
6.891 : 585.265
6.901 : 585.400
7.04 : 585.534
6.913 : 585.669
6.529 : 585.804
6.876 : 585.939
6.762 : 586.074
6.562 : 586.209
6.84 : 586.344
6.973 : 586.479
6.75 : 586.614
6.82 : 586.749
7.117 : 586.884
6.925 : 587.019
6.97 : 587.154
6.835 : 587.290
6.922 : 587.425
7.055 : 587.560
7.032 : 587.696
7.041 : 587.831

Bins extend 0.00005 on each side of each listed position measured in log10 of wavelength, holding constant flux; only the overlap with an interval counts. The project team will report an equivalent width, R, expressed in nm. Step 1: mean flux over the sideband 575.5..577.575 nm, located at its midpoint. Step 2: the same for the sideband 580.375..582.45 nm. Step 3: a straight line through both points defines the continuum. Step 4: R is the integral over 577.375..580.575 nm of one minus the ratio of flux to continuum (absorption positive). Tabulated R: -0.02 nm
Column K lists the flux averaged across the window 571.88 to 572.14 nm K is 7.12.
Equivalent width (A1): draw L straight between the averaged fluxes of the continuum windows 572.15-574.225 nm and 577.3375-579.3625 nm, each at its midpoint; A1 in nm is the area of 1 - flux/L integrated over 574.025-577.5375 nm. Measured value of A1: 0.04 nm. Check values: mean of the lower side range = 7.24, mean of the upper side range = 7.07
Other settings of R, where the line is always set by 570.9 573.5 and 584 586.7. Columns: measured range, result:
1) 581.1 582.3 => -0.01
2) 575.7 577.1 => 0.01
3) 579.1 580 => 0.00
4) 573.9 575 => -0.02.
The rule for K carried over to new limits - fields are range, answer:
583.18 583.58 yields 7.14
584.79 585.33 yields 7.02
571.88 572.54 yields 7.18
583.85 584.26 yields 7.04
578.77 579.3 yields 7.05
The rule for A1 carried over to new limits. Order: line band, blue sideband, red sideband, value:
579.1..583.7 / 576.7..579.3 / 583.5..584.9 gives -0.007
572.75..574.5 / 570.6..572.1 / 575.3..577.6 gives -0.056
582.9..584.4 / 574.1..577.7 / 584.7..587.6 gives -0.023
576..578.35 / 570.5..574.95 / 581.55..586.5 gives 0.013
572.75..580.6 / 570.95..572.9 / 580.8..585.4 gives -0.010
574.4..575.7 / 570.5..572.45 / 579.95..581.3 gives 0.006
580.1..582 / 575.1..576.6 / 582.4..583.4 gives 0.009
